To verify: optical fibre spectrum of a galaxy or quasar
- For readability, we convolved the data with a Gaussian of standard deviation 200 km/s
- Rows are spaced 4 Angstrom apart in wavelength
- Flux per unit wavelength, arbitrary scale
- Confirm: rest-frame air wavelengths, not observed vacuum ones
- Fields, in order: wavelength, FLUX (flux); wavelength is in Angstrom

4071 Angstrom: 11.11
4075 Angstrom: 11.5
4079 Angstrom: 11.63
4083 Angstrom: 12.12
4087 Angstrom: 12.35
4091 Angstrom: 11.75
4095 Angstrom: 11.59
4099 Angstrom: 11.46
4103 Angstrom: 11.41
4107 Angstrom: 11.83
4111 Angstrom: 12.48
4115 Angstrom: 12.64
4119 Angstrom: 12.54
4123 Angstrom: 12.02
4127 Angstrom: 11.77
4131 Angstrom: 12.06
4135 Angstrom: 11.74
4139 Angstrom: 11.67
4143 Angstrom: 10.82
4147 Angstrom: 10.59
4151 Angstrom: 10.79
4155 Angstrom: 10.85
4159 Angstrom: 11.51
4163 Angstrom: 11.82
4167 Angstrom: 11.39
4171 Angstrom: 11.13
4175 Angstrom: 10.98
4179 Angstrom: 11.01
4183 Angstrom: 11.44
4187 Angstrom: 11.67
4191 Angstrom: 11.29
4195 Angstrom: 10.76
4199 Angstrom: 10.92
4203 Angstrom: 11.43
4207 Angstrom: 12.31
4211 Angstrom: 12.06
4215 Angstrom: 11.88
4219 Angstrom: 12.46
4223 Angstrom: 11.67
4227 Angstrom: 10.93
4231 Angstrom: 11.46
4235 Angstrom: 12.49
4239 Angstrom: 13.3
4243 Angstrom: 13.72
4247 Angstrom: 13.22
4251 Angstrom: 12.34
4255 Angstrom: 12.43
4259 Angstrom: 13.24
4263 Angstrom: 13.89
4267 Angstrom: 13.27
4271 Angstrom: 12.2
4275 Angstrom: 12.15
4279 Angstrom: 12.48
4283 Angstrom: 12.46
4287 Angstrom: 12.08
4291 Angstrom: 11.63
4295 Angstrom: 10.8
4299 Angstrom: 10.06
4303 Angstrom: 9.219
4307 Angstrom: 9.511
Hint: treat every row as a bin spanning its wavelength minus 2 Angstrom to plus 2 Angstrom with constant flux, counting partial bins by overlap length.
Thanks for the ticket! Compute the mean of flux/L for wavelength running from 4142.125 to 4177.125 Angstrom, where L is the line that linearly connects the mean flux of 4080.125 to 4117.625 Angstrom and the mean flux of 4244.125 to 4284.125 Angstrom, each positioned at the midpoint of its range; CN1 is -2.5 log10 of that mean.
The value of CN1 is 0.108 mag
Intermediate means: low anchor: 12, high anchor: 12.8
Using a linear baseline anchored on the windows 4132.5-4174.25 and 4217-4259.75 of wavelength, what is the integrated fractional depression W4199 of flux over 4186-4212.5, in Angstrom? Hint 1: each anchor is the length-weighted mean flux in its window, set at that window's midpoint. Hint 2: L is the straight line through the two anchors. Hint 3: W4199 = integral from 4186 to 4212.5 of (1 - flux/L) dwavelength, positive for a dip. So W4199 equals 0.9 Angstrom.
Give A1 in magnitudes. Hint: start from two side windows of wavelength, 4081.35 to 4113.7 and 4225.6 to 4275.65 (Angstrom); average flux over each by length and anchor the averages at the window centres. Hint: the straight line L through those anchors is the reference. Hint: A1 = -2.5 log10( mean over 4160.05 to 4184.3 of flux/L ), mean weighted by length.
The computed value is 0.09 mag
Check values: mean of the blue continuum 11.9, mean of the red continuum 12.7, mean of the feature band 11.3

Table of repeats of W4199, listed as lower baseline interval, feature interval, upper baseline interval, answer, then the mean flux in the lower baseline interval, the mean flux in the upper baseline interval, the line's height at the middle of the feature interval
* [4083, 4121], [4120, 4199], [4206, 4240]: 4.5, 12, 12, 12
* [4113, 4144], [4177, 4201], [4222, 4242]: 1.7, 11.9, 12.1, 12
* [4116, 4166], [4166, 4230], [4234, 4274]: 4.3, 11.5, 13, 12.3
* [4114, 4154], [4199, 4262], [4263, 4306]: -3.5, 11.6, 11.7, 11.7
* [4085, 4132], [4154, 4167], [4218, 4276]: 0.8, 12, 12.6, 12.2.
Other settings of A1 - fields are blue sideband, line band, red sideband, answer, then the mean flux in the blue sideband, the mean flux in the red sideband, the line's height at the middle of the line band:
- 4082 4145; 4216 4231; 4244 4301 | 0.05 mag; 11.9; 12.3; 12.2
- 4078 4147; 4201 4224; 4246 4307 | 0.00 mag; 11.8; 12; 11.9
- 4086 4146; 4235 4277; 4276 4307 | -0.15 mag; 11.8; 11.2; 11.3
